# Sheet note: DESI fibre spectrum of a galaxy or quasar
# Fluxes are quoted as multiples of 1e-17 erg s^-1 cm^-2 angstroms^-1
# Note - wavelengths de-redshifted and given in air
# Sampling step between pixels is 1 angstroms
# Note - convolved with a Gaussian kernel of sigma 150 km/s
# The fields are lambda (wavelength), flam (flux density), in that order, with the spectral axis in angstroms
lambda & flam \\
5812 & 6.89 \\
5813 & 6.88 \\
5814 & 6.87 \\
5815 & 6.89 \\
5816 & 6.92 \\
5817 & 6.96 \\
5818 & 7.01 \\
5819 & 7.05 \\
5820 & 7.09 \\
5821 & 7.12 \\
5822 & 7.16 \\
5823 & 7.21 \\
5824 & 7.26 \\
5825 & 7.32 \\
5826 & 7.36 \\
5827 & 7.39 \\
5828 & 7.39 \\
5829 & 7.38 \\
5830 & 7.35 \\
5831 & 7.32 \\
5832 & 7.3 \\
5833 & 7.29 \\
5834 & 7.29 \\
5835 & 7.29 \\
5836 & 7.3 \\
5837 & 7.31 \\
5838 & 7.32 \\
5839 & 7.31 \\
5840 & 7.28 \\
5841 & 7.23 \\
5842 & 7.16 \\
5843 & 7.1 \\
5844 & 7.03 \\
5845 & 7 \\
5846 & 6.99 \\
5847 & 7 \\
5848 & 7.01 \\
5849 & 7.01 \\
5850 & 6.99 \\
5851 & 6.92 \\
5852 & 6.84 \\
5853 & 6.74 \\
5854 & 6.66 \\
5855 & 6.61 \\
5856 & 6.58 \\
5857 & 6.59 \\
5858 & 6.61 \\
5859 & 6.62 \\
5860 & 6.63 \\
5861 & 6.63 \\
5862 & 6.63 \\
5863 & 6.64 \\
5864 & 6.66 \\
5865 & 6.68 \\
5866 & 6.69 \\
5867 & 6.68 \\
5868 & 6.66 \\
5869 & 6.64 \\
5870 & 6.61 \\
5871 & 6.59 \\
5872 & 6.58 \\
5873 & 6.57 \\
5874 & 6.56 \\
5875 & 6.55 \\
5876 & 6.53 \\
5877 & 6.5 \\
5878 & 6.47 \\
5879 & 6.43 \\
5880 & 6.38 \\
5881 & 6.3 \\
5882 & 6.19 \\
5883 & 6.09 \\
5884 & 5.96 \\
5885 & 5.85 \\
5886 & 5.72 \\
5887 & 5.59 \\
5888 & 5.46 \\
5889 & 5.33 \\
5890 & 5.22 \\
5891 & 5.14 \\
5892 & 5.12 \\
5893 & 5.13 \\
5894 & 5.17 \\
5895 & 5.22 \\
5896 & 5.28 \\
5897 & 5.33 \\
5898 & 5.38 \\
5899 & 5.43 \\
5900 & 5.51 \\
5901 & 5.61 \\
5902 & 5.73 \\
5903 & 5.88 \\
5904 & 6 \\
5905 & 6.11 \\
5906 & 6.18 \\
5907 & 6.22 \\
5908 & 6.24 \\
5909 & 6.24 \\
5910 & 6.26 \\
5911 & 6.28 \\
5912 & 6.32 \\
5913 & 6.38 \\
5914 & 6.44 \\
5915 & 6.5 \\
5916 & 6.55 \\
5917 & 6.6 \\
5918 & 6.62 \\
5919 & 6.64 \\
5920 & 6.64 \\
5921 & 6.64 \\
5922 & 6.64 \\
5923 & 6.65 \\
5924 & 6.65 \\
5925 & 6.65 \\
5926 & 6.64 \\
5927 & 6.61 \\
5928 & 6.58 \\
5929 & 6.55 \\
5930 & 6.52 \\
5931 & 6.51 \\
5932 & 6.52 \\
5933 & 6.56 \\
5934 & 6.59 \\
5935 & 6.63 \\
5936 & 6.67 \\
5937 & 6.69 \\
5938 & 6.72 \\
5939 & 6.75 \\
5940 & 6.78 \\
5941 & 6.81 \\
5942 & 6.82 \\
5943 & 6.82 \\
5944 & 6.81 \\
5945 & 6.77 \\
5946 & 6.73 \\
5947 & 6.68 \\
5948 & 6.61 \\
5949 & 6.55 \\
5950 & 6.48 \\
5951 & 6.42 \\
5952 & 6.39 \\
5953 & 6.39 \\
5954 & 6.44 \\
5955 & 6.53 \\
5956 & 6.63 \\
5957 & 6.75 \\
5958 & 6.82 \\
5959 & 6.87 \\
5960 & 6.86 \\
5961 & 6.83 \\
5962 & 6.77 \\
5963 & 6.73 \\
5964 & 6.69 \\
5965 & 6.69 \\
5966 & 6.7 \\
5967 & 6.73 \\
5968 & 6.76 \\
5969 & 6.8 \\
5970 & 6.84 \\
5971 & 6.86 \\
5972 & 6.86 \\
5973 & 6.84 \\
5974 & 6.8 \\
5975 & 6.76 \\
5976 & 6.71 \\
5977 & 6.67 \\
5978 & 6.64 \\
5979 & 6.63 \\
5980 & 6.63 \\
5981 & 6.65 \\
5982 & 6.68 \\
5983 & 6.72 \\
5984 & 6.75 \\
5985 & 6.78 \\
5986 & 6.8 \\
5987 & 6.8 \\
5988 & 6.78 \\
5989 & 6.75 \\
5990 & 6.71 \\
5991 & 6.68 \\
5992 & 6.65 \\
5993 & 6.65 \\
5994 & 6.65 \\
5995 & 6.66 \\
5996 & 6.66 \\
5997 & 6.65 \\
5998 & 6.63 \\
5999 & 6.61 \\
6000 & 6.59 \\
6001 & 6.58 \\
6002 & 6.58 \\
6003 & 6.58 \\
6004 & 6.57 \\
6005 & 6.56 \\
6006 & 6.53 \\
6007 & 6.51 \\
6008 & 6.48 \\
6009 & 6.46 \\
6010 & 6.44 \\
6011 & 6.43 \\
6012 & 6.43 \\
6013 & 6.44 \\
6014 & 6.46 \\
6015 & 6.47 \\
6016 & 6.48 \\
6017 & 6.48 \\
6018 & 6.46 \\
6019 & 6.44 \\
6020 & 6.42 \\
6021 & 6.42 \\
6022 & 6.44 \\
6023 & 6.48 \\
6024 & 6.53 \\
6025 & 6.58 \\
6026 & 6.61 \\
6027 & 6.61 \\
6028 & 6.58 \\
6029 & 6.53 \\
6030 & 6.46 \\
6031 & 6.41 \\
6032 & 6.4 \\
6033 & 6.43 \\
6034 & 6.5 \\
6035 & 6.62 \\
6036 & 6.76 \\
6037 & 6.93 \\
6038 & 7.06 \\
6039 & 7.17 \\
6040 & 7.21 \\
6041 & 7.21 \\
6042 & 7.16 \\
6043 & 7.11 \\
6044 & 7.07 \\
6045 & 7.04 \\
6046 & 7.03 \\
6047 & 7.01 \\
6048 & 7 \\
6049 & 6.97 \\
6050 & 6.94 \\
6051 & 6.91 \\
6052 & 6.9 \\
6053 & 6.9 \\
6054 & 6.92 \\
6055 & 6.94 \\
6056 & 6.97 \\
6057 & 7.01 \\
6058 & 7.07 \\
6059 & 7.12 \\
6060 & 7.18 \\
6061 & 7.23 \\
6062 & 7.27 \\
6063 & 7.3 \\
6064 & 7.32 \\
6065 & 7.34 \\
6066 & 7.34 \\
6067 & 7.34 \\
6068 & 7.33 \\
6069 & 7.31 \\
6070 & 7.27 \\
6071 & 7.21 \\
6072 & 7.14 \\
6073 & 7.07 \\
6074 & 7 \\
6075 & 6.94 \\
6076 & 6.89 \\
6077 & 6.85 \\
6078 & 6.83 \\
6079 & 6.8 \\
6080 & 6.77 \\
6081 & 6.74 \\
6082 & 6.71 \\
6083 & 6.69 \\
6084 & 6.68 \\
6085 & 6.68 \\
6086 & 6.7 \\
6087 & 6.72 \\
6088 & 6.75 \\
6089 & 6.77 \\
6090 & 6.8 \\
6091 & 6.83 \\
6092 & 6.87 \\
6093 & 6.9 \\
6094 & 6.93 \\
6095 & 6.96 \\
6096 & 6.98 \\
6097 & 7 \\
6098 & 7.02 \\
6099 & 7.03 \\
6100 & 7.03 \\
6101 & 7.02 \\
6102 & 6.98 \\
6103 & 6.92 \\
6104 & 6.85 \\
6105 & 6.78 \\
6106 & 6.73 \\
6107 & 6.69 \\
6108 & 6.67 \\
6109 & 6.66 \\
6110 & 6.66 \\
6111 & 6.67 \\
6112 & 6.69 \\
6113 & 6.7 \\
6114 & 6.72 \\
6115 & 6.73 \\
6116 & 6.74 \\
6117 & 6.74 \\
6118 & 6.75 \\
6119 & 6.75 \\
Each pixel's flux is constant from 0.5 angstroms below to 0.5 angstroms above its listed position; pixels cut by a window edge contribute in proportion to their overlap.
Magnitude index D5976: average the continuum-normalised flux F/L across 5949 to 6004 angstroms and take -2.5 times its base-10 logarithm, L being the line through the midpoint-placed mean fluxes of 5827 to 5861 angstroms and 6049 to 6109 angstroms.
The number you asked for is 0.05 mag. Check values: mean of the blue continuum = 7.04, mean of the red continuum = 6.96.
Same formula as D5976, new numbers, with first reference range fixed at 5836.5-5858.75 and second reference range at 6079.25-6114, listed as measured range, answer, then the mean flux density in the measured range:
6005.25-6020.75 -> 0.06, 6.46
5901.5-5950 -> 0.06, 6.52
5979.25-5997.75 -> 0.03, 6.7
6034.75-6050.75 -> -0.03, 7.02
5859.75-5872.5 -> 0.05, 6.64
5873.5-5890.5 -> 0.15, 6.07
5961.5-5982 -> 0.02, 6.74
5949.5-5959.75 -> 0.05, 6.58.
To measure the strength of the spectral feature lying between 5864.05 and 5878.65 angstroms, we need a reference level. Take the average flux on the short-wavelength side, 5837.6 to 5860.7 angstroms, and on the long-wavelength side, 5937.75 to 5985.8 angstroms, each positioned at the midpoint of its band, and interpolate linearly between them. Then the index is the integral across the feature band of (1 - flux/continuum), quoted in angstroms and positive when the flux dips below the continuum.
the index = 0.6 angstroms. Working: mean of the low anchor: 6.92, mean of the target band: 6.59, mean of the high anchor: 6.71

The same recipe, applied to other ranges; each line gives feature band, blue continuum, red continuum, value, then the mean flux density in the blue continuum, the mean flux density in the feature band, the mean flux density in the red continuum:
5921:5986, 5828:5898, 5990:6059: -0.6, 6.53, 6.68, 6.7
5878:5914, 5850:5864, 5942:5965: 4.7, 6.68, 5.81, 6.67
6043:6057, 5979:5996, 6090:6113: -0.4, 6.7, 6.98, 6.85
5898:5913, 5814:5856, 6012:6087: 2.2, 7.12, 5.99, 6.86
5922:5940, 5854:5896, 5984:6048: -0.7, 6.21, 6.62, 6.66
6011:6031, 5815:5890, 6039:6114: 1.2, 6.78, 6.49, 6.96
